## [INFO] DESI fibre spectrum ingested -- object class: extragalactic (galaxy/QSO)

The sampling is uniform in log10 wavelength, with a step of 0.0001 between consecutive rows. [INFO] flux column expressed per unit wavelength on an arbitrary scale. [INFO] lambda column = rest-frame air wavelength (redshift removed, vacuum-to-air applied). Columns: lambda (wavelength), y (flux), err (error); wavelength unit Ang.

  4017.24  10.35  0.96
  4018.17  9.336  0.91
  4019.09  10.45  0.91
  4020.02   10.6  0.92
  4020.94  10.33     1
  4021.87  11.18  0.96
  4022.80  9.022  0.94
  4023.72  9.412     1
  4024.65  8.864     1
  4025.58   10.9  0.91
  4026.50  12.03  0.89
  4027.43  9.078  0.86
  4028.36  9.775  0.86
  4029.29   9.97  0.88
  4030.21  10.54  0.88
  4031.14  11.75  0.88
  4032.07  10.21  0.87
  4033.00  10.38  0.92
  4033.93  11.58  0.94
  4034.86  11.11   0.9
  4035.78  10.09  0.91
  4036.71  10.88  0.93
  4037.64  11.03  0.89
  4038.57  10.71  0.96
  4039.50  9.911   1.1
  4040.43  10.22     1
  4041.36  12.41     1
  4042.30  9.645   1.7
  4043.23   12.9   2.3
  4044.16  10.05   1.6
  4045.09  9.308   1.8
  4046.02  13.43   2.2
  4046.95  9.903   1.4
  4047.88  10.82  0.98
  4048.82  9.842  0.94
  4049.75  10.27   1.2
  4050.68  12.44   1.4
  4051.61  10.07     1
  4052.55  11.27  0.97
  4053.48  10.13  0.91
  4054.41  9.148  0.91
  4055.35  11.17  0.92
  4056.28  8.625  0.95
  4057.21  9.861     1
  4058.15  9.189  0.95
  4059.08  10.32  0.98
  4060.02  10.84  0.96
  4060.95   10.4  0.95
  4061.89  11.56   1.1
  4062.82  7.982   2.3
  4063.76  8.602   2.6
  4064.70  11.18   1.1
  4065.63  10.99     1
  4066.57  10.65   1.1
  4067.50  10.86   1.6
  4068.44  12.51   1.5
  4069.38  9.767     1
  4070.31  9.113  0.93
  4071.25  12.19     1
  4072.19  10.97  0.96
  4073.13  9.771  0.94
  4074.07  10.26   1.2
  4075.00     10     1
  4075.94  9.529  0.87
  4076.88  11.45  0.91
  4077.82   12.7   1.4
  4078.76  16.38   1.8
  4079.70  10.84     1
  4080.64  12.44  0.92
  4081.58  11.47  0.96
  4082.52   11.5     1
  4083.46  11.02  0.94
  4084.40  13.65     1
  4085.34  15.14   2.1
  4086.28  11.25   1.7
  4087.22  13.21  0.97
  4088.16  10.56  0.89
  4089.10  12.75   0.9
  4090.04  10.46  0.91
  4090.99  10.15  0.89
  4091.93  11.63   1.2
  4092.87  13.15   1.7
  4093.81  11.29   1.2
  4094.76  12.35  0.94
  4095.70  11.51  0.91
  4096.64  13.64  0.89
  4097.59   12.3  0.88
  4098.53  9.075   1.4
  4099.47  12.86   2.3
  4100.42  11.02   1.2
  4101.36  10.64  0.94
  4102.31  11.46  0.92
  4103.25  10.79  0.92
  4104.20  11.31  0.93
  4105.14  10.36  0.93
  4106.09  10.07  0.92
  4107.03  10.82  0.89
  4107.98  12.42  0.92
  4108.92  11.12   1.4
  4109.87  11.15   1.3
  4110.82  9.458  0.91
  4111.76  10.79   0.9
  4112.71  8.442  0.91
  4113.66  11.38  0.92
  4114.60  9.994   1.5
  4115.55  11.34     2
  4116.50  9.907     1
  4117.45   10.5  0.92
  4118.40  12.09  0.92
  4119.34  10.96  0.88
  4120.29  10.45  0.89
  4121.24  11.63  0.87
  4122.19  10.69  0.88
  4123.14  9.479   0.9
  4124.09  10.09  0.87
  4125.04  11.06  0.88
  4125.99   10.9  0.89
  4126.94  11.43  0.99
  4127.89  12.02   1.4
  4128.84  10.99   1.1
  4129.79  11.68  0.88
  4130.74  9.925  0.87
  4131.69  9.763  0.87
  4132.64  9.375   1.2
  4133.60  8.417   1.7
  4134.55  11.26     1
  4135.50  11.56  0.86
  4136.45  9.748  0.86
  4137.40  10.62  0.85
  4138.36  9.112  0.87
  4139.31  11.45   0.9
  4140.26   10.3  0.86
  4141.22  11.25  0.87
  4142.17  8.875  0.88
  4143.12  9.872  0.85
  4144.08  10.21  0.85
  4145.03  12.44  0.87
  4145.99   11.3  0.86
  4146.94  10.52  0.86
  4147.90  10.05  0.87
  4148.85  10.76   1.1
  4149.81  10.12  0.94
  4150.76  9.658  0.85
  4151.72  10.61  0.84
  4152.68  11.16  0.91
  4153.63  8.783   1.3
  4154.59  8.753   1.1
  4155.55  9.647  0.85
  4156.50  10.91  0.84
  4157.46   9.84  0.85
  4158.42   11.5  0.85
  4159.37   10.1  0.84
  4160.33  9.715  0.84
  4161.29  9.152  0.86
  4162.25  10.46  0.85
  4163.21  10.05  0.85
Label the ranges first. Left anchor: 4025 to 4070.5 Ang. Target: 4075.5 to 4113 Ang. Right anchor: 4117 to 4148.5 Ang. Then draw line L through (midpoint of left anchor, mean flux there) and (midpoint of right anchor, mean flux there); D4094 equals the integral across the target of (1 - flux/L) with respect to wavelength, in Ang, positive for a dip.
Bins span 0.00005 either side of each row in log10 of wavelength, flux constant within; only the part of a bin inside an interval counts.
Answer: -3.5 Ang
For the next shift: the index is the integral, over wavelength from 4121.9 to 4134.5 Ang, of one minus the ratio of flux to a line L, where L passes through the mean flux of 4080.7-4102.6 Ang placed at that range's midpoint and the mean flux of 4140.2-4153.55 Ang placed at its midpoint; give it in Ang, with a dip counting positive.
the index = 0.5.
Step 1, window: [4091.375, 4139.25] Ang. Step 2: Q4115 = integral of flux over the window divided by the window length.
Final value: 10.9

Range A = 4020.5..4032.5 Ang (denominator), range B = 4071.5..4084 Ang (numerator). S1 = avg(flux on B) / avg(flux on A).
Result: 1.12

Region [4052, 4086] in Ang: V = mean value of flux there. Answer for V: 10.9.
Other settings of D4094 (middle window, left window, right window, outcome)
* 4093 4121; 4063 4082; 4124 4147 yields -0.7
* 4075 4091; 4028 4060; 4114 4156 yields -2.3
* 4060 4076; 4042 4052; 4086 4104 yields 1.1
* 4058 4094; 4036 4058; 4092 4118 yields -1.3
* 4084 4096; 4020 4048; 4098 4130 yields -1.5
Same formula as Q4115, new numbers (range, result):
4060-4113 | 11.2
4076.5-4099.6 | 12.1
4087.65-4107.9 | 11.4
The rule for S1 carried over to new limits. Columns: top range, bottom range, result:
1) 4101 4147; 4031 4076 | 1.01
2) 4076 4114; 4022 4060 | 1.11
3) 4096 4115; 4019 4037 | 1.05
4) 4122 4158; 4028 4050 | 0.97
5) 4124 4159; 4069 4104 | 0.90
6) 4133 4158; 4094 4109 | 0.90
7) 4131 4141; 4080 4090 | 0.83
